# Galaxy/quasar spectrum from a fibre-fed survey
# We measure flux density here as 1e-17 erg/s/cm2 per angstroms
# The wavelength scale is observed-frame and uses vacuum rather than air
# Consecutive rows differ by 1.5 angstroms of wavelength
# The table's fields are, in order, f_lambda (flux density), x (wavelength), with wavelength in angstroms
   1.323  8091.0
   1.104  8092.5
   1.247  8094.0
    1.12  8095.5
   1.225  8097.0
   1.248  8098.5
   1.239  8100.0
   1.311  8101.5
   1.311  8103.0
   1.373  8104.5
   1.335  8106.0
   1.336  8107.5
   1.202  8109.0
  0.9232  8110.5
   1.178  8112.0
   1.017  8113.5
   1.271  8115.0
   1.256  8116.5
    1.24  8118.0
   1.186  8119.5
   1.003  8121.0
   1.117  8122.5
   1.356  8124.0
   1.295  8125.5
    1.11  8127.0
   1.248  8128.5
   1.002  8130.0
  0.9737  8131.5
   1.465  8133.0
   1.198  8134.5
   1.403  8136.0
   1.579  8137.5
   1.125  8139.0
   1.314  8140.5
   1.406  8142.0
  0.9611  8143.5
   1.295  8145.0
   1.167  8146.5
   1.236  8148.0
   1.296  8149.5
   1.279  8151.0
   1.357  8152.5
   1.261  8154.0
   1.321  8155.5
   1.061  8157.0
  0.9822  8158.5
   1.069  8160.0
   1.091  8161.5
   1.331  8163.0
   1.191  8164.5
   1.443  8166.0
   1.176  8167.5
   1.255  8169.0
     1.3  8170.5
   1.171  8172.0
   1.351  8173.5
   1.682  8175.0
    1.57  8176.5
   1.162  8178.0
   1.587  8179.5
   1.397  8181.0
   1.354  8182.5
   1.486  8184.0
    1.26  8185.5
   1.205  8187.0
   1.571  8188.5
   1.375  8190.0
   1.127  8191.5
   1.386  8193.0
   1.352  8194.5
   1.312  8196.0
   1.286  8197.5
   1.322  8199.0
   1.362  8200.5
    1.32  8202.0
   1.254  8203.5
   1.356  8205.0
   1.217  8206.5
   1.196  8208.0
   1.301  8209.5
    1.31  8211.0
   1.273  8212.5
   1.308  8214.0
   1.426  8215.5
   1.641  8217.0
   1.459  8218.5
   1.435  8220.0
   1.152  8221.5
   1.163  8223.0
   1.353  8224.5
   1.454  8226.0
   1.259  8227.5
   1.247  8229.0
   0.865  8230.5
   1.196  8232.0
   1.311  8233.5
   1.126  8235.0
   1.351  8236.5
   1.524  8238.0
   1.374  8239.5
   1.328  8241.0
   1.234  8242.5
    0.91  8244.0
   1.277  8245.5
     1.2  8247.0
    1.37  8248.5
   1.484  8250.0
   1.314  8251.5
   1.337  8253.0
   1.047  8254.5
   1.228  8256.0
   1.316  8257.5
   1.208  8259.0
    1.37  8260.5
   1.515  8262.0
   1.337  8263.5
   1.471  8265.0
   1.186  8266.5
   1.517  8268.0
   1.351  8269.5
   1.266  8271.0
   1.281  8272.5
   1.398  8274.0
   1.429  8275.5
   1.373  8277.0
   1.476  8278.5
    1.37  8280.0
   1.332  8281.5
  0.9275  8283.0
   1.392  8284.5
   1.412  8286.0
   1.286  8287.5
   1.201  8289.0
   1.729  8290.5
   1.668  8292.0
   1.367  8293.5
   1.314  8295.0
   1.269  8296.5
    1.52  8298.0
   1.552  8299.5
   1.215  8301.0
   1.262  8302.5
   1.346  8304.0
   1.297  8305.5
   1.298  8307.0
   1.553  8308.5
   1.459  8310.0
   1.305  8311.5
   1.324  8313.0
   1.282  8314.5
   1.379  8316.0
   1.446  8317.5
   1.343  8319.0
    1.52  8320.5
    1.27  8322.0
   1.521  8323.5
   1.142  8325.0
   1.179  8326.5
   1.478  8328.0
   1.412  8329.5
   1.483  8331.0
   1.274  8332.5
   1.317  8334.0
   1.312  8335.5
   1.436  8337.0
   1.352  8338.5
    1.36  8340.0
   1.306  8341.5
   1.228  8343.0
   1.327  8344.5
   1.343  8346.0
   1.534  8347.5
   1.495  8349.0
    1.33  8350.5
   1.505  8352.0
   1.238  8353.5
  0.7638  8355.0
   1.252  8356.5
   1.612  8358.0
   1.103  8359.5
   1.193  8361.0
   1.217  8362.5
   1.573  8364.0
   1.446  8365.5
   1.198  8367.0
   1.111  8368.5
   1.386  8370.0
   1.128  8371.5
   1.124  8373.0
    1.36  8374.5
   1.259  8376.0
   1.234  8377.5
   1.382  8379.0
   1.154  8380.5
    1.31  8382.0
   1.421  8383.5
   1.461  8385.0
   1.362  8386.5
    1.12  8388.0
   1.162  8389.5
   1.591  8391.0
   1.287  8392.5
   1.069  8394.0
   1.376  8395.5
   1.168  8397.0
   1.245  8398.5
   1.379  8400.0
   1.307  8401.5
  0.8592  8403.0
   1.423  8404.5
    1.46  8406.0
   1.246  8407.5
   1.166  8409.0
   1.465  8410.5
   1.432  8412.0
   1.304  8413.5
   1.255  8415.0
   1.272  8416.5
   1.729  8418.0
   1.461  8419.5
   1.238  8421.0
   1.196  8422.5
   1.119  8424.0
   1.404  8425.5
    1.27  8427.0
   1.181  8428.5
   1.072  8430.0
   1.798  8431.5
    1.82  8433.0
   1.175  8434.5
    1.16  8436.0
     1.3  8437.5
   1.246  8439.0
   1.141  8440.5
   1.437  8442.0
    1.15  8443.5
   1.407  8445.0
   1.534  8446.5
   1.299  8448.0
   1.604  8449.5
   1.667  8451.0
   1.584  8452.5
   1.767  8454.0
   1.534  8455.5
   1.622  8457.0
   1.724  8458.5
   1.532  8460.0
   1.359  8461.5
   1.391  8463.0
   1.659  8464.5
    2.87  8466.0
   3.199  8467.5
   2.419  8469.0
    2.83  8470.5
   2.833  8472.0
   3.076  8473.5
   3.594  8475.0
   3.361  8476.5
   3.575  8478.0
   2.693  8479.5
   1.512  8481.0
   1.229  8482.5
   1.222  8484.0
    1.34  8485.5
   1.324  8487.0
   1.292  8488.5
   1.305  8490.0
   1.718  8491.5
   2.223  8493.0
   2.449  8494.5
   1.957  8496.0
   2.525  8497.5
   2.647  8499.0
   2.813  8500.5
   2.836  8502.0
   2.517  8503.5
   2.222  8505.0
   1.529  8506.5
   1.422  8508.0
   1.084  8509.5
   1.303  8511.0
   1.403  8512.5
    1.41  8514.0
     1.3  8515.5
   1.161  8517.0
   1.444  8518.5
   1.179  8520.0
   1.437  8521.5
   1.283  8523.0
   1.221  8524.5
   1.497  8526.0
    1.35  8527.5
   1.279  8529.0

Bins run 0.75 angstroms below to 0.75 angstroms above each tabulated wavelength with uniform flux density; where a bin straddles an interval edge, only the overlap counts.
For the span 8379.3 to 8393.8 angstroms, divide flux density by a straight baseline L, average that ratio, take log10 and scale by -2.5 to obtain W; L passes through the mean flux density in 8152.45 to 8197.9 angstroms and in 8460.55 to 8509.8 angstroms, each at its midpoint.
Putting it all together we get 0.407 mag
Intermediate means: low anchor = 1.3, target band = 1.31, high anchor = 2.19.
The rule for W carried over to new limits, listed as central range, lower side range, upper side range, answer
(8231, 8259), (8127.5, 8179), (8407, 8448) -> 0.01 mag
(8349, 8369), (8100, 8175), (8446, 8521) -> 0.30 mag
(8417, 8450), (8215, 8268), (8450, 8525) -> 0.31 mag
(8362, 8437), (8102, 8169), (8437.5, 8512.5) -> 0.33 mag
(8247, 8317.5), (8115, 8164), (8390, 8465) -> -0.05 mag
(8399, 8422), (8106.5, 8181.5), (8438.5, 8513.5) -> 0.33 mag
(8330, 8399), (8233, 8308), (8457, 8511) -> 0.28 mag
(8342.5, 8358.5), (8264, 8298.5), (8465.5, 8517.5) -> 0.21 mag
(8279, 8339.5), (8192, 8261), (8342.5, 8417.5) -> -0.06 mag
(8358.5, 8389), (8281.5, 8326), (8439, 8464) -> 0.11 mag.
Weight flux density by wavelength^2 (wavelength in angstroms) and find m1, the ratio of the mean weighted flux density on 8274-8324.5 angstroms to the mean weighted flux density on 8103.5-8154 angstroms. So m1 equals 1.2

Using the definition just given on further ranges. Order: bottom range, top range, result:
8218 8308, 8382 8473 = 1.18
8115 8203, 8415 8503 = 1.53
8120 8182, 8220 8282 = 1.06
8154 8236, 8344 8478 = 1.23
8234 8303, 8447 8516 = 1.57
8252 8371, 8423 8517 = 1.40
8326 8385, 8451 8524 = 1.53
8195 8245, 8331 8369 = 1.05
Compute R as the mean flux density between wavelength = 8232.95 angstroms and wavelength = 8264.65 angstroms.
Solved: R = 1.3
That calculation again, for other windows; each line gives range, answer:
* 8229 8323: 1.33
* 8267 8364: 1.35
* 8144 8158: 1.24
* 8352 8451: 1.31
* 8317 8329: 1.36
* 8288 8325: 1.39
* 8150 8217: 1.31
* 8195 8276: 1.31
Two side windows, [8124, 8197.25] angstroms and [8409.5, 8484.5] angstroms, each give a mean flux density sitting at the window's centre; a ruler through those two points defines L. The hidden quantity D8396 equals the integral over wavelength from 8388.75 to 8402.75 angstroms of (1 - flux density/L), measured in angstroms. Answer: 3.2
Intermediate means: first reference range 1.28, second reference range 1.73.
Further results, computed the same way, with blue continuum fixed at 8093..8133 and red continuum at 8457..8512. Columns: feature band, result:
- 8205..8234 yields 3.3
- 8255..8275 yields 3.0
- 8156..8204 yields 2.1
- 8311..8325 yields 2.8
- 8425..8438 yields 4.1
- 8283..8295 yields 1.8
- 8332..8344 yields 3.0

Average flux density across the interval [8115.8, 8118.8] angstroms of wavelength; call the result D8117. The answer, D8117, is 1.25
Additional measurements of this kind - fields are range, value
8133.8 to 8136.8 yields 1.31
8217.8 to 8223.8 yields 1.3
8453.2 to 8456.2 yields 1.65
